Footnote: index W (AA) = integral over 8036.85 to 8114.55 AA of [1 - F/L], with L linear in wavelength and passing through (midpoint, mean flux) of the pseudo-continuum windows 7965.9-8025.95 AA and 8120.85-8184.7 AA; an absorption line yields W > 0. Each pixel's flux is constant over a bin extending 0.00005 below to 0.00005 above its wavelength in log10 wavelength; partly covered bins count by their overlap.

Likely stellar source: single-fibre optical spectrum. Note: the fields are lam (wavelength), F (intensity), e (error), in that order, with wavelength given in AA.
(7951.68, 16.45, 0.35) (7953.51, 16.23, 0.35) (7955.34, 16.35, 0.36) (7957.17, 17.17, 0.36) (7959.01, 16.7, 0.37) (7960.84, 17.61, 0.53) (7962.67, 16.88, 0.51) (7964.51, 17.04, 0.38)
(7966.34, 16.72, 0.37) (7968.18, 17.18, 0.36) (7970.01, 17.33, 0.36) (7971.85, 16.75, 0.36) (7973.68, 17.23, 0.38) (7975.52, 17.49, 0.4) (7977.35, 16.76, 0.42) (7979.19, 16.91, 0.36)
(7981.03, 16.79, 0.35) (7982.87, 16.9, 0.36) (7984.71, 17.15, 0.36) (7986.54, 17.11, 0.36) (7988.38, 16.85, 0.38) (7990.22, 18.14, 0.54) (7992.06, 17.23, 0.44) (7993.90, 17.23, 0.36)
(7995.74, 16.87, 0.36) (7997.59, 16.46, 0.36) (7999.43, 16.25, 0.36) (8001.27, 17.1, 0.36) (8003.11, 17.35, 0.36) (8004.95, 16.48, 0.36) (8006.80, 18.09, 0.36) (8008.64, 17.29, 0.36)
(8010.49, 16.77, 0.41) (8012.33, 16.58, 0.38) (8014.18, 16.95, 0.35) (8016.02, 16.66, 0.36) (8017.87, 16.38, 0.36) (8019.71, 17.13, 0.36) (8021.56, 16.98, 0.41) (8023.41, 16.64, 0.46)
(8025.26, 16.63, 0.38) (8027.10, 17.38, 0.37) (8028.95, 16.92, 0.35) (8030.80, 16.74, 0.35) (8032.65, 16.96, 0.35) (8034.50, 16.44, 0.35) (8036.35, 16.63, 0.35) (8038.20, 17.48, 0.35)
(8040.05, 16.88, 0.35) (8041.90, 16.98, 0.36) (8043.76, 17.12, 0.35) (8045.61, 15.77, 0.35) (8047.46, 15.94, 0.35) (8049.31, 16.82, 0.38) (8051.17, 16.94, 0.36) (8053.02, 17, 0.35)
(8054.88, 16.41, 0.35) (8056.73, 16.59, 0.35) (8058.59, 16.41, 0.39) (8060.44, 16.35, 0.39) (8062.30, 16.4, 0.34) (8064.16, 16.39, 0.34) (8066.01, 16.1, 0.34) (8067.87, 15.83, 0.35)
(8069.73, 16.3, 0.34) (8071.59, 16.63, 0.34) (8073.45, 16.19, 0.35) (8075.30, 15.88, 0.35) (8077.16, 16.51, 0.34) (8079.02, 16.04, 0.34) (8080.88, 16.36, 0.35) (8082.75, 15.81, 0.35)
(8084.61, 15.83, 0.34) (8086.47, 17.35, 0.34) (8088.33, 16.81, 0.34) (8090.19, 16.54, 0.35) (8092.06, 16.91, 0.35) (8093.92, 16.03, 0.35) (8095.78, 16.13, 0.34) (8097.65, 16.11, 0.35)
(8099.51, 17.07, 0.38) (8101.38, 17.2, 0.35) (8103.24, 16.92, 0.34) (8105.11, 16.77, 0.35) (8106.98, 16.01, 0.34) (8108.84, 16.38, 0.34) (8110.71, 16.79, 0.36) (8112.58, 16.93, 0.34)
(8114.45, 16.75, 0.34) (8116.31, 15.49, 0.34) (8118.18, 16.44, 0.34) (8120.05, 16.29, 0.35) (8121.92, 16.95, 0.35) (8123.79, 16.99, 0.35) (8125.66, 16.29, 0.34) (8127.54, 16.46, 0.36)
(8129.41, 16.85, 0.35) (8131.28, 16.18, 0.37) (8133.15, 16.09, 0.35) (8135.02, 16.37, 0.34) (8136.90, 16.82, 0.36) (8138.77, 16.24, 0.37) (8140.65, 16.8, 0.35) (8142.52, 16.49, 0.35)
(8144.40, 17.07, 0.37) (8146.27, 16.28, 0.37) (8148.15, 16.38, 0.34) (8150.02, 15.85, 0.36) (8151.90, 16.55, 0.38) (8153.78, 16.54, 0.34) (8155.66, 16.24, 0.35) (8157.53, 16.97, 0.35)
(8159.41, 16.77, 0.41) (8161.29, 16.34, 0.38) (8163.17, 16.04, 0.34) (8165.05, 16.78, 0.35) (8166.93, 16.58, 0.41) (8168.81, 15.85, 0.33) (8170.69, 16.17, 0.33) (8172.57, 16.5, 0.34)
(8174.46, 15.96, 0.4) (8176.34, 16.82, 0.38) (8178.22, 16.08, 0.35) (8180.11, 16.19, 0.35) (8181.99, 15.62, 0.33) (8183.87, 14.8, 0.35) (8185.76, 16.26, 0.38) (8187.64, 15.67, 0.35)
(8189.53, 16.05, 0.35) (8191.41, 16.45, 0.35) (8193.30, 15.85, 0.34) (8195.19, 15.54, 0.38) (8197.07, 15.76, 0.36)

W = 0.76 AA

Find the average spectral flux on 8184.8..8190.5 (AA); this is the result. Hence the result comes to 16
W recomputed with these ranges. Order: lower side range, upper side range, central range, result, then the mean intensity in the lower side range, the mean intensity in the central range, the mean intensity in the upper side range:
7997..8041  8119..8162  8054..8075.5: 0.6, 16.9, 16.3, 16.5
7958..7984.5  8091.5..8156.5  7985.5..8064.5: 0.0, 17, 16.8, 16.5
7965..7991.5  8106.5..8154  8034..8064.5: 0.3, 17.1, 16.6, 16.5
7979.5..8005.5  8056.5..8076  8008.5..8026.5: 0.0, 17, 16.8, 16.3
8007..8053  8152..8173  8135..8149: -0.1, 16.8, 16.6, 16.4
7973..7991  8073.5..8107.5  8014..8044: -0.1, 17.1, 16.9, 16.5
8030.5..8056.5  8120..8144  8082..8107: 0.1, 16.7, 16.6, 16.5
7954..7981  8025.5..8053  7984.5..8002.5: -0.1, 17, 17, 16.8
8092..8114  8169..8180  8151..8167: -0.2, 16.6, 16.5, 16.3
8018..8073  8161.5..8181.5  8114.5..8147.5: -0.2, 16.6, 16.5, 16.3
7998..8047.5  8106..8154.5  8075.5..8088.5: 0.2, 16.8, 16.3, 16.5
